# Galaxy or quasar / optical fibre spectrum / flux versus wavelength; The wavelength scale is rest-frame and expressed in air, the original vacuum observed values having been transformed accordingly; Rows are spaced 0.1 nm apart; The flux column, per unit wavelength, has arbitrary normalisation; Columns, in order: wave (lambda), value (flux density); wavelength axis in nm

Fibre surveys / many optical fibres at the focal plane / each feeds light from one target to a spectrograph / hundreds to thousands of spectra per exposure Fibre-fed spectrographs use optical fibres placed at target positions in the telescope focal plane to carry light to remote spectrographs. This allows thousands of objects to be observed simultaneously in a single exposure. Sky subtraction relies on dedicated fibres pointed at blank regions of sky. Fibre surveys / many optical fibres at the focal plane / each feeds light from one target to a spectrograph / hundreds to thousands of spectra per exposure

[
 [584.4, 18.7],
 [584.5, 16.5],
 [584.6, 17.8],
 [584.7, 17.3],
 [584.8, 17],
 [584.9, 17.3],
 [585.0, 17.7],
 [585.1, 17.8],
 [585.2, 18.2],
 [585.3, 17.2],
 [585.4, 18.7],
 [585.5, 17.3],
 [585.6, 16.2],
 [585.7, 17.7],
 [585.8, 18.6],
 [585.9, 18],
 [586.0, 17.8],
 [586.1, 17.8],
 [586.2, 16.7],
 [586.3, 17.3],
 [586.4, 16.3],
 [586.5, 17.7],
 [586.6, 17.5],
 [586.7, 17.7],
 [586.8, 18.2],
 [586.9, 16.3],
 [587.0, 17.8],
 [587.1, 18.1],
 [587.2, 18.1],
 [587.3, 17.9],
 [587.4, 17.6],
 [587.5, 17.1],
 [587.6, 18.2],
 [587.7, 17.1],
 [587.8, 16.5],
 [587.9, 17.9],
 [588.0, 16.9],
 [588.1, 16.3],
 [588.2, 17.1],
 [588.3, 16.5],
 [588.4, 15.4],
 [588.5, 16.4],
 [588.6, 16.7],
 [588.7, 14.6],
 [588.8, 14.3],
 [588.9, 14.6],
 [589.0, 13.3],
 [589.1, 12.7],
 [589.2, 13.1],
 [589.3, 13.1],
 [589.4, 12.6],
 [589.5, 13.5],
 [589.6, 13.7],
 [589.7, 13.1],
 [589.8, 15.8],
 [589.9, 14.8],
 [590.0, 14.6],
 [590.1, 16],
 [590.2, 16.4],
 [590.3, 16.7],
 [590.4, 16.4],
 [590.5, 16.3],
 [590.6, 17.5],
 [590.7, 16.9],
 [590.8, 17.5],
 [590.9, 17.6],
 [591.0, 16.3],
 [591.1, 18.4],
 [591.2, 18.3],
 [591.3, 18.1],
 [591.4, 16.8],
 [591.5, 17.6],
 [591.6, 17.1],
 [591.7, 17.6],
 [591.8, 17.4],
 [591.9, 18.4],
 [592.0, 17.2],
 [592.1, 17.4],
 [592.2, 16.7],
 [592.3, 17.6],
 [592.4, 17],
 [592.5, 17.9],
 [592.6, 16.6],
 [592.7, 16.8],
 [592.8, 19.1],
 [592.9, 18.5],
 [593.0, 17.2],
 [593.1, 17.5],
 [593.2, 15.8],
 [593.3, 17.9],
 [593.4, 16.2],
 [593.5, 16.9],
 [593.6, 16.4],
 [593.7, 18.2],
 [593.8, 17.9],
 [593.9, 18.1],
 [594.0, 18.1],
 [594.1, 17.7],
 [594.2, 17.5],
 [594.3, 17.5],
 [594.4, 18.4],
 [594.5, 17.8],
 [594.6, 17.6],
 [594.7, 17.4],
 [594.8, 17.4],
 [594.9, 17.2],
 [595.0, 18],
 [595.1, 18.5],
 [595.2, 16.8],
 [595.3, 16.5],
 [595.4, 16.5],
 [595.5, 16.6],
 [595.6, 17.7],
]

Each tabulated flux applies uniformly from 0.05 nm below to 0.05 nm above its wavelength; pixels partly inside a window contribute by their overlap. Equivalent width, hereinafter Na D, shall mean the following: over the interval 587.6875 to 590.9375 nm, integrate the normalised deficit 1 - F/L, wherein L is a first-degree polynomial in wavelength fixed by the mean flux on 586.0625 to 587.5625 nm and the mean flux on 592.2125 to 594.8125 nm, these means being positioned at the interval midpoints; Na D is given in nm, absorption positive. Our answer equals 0.37 nm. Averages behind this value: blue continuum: 17.5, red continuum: 17.5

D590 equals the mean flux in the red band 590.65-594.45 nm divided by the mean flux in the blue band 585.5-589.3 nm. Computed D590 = 1.0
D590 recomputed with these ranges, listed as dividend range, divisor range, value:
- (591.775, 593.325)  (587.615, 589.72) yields 1.15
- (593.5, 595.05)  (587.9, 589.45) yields 1.18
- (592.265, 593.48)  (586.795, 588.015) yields 0.99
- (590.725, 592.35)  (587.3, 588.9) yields 1.06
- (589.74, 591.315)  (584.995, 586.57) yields 0.95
